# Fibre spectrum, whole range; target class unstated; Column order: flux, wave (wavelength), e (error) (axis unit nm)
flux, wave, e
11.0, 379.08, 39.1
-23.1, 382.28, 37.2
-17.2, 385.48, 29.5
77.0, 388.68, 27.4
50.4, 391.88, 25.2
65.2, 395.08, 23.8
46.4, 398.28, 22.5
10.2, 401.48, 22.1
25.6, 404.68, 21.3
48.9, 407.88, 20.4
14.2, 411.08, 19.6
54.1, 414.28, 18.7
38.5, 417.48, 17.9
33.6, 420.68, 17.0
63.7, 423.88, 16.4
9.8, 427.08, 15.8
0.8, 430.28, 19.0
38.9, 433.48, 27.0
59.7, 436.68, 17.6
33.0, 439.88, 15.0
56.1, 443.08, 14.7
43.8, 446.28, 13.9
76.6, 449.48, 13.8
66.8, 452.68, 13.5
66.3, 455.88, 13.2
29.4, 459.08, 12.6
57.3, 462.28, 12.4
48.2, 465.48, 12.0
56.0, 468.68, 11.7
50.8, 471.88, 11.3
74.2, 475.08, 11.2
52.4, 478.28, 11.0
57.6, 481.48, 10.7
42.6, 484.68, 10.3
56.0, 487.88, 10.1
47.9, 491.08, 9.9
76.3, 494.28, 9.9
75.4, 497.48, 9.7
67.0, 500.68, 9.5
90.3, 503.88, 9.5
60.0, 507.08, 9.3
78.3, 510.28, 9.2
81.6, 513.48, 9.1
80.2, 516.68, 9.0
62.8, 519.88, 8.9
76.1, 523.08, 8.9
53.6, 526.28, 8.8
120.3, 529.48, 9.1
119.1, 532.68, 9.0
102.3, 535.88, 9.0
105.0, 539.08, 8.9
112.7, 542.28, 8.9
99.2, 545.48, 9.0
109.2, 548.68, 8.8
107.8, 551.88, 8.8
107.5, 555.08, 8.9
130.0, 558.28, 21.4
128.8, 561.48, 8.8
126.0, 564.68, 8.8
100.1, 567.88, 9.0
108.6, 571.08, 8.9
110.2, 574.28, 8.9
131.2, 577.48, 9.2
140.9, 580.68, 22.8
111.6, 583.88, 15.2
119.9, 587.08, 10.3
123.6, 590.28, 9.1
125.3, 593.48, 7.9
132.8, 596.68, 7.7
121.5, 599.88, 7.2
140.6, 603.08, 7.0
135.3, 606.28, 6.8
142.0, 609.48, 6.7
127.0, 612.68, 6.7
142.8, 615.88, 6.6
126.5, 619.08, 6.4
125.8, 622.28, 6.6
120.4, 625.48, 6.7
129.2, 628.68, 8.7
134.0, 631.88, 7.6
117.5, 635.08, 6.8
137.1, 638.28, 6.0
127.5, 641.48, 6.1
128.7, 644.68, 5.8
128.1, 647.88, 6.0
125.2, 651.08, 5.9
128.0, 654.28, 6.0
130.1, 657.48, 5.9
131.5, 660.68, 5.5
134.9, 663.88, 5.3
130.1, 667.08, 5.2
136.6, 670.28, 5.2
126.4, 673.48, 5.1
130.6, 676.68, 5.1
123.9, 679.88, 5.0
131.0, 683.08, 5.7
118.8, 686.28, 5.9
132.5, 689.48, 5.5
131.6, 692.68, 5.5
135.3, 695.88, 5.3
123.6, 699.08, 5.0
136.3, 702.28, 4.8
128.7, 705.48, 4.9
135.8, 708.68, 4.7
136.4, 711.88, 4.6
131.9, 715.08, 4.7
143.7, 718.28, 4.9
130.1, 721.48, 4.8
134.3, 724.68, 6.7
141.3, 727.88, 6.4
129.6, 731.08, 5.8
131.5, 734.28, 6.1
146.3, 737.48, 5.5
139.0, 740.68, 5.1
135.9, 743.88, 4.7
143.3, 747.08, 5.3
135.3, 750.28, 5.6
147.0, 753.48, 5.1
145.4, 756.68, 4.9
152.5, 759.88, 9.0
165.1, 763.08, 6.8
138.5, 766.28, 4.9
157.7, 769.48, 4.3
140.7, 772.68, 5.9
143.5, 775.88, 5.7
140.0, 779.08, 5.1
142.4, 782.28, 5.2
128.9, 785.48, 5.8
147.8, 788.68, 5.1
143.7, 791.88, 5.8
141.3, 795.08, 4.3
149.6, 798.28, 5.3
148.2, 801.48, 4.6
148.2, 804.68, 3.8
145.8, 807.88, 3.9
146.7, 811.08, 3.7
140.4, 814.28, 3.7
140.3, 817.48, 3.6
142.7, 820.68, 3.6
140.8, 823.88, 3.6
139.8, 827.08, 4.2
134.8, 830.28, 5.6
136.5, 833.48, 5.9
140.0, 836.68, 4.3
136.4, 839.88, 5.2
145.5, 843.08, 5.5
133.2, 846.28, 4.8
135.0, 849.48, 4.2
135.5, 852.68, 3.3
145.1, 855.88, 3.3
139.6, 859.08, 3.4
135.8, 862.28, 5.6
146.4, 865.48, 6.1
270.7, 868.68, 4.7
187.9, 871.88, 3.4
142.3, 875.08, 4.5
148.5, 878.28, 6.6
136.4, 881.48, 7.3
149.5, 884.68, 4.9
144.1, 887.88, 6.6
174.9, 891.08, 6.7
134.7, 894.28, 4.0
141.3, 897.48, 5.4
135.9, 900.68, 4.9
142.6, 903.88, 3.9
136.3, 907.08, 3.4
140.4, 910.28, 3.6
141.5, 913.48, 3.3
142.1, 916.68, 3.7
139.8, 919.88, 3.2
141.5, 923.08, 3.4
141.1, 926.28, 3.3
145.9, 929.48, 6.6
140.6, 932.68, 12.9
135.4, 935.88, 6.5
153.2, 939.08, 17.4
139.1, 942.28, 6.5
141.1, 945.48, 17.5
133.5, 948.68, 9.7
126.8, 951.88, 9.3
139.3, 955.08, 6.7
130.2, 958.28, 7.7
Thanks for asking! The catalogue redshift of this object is 0.32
